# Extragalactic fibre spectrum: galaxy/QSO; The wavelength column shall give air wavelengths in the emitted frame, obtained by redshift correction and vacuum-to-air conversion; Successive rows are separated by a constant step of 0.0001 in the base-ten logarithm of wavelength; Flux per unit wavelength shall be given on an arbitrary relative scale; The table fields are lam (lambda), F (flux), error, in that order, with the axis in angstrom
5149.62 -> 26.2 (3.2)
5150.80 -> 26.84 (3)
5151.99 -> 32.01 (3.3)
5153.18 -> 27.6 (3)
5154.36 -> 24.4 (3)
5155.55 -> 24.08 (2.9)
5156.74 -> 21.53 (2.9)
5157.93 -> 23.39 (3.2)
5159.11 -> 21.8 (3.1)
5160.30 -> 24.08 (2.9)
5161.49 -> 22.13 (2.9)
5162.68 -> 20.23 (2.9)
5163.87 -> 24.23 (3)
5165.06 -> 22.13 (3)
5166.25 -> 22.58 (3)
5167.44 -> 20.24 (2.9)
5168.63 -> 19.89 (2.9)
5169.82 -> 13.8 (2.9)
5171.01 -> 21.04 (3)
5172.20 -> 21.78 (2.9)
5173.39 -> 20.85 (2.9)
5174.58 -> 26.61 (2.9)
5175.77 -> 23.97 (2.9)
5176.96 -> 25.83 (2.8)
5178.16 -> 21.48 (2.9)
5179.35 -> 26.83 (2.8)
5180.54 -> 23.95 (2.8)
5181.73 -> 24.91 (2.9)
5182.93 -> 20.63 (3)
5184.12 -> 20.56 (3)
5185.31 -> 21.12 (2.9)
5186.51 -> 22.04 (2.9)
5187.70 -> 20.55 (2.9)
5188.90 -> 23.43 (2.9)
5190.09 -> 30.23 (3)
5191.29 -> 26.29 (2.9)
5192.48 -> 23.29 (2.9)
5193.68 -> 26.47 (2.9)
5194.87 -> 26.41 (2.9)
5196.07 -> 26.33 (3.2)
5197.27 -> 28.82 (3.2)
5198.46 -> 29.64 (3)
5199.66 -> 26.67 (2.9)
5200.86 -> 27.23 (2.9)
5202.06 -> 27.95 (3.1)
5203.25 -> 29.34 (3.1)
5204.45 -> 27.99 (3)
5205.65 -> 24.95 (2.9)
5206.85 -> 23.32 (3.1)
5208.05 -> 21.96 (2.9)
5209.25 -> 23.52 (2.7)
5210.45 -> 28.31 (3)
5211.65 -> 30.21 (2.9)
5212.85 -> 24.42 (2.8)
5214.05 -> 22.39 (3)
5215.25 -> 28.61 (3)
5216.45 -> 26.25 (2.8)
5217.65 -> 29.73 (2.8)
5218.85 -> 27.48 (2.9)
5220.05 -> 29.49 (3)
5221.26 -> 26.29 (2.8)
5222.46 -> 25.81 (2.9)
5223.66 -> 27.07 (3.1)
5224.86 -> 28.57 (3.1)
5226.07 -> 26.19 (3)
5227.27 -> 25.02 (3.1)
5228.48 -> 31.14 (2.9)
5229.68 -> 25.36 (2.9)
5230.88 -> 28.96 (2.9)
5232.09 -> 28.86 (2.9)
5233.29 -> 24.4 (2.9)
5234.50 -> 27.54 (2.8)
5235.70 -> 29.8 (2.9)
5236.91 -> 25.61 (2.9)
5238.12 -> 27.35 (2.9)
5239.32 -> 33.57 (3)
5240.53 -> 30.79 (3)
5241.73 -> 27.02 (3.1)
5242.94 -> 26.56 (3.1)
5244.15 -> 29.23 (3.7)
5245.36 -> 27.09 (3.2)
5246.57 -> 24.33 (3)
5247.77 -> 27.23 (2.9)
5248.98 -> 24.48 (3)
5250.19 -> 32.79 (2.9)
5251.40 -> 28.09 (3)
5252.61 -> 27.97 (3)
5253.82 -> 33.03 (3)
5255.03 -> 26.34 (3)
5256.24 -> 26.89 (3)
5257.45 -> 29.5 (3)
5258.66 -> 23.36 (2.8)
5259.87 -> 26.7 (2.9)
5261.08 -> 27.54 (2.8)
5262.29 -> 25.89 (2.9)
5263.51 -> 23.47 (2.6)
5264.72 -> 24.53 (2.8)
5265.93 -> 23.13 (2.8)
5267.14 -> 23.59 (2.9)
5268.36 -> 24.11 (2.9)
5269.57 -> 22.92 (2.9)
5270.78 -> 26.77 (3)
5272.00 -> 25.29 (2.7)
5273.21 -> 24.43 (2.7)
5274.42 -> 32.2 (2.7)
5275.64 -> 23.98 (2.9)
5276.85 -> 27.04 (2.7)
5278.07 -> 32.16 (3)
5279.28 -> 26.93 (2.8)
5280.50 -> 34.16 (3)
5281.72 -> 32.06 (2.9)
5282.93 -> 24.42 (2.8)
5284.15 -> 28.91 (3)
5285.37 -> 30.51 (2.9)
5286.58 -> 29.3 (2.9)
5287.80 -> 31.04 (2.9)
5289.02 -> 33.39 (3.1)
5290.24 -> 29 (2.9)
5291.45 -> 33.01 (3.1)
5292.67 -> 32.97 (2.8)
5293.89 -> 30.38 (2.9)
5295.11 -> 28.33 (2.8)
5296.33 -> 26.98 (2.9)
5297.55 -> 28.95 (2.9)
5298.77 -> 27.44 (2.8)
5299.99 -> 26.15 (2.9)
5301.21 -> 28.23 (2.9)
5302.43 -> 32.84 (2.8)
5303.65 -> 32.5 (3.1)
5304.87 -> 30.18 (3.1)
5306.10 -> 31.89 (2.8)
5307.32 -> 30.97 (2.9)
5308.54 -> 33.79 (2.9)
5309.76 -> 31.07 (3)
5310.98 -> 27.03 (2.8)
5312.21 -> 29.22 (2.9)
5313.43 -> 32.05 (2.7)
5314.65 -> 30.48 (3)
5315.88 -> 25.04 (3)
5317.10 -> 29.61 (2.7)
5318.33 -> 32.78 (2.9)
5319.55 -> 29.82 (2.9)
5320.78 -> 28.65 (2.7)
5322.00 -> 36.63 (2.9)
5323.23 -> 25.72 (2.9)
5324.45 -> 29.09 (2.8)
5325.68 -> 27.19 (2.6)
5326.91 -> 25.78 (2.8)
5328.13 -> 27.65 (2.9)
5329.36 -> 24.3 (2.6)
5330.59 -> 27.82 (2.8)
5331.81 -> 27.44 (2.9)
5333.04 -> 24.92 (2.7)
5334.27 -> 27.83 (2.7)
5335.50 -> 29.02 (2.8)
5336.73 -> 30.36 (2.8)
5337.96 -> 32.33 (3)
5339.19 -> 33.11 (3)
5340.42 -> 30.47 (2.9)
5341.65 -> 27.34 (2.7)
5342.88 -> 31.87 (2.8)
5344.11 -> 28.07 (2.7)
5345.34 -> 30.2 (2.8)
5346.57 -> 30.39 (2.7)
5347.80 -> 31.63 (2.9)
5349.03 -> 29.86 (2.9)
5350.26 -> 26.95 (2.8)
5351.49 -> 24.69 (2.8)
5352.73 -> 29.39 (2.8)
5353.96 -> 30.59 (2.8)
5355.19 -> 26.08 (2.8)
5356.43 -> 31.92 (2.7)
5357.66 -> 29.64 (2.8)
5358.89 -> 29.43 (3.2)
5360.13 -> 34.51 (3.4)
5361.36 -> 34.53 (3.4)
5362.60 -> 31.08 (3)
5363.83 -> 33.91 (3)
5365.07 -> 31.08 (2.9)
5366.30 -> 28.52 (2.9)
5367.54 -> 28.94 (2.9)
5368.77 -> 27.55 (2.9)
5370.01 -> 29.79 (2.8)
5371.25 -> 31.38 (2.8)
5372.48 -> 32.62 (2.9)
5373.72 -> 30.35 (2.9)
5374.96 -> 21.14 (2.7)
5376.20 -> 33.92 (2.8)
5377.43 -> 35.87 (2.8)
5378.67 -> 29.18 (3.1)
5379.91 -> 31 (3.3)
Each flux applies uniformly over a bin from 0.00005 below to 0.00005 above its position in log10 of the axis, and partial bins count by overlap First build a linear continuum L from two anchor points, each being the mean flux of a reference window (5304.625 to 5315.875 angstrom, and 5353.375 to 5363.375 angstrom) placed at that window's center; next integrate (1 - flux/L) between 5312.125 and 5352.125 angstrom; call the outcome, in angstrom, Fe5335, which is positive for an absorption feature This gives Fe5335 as 2.2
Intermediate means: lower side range 30.4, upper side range 31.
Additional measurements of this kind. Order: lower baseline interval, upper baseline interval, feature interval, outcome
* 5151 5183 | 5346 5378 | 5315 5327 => -0.2 angstrom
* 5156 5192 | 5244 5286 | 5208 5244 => -3.1 angstrom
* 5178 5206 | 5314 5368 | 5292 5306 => -0.7 angstrom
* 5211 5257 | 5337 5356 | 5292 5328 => -0.9 angstrom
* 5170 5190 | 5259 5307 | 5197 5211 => -1.4 angstrom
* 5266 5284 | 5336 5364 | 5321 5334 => 0.7 angstrom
